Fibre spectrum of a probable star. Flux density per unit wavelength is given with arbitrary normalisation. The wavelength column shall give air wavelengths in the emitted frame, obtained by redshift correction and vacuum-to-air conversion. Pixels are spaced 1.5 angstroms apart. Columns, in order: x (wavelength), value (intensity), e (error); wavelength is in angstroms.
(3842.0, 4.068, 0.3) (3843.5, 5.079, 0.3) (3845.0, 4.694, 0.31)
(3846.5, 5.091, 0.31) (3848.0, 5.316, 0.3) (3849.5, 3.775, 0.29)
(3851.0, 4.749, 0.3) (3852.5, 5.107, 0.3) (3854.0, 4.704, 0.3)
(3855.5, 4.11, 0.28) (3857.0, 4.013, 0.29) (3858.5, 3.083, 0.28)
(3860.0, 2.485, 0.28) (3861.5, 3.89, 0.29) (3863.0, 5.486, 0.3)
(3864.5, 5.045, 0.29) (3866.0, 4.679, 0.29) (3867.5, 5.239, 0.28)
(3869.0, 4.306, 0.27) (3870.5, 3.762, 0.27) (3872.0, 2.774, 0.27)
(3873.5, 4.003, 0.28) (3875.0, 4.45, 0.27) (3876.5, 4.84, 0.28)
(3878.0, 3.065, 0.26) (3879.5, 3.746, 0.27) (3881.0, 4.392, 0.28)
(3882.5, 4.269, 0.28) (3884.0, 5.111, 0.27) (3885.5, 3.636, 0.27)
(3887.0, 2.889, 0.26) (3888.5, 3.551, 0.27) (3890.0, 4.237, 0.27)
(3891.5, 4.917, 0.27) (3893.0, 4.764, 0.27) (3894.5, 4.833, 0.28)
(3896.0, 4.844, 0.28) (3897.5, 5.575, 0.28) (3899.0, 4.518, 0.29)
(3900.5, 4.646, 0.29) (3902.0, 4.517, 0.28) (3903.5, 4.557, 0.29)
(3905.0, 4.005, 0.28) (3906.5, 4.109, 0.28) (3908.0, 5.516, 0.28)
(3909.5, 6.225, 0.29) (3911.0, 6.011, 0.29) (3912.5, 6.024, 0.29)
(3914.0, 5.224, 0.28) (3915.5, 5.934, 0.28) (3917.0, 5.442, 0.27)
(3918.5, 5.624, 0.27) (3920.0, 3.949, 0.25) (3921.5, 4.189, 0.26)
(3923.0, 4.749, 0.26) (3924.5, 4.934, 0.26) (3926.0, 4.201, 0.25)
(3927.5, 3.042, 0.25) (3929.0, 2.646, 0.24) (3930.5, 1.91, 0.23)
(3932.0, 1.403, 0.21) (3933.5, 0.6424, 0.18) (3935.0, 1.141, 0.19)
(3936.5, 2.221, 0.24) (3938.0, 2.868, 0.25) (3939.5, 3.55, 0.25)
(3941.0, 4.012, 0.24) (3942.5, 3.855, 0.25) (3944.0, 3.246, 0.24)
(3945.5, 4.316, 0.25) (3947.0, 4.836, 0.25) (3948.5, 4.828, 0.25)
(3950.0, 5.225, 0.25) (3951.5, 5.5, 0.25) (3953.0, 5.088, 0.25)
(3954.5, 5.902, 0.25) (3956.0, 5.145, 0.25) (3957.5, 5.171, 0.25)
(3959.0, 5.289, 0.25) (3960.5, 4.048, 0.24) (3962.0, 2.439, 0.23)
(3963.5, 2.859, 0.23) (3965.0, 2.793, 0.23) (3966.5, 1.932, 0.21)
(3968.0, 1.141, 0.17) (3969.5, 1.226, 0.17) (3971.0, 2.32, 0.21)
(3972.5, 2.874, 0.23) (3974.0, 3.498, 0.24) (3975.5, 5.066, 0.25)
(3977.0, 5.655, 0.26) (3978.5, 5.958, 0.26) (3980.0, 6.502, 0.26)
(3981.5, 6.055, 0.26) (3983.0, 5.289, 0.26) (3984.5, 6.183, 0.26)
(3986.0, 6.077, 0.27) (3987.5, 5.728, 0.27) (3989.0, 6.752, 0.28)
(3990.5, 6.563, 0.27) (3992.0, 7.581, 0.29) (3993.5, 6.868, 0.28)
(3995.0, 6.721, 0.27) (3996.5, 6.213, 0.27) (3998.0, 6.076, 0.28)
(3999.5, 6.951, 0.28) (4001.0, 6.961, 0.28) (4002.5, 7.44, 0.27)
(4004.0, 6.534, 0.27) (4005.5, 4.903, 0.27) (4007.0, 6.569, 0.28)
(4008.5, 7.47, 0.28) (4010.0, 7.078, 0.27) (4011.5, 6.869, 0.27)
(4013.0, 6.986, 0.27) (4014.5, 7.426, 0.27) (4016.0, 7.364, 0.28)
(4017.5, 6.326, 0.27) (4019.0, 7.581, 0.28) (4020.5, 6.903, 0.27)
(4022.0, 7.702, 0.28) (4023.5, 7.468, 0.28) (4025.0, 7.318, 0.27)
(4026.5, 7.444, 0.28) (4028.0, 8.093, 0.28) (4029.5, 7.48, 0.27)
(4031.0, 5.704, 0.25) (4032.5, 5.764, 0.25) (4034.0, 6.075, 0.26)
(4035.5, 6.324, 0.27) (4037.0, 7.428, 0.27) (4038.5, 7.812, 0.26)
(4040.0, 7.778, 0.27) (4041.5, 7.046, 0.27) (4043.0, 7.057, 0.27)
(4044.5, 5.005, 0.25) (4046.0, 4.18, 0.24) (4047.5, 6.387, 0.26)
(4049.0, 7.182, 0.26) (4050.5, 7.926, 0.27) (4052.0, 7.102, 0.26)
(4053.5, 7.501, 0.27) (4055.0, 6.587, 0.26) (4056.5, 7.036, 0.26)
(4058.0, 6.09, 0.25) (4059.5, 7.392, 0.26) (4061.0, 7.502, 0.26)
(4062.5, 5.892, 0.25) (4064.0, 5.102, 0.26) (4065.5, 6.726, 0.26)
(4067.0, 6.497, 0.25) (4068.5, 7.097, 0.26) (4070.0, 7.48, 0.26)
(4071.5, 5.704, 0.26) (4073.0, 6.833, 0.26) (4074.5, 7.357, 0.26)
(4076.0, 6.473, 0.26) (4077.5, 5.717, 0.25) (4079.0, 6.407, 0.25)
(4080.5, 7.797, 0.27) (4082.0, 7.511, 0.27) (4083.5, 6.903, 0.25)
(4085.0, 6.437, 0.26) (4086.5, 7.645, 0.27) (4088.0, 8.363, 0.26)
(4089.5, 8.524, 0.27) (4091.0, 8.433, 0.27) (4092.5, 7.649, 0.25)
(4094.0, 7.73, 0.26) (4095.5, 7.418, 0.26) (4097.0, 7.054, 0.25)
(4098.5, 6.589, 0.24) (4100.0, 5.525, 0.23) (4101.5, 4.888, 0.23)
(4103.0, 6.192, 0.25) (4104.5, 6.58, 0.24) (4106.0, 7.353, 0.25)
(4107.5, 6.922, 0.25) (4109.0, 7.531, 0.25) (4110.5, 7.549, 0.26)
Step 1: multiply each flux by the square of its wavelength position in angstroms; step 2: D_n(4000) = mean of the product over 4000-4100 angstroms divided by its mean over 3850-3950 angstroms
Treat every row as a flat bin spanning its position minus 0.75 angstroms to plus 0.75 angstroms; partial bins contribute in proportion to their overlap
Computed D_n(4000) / 1.8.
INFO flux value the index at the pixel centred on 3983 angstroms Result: 5.289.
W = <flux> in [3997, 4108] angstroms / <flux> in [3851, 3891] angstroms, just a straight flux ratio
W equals 1.7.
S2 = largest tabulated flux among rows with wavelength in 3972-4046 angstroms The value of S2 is 8.093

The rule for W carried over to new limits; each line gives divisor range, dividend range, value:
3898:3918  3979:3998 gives 1.24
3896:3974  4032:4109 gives 1.71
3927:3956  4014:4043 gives 2.01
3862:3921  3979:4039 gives 1.46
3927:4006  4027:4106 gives 1.51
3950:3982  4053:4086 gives 1.63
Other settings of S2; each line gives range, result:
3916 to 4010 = 7.581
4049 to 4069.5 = 7.926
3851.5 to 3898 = 5.575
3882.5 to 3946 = 6.225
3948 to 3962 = 5.902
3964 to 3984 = 6.502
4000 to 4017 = 7.47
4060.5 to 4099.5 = 8.524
